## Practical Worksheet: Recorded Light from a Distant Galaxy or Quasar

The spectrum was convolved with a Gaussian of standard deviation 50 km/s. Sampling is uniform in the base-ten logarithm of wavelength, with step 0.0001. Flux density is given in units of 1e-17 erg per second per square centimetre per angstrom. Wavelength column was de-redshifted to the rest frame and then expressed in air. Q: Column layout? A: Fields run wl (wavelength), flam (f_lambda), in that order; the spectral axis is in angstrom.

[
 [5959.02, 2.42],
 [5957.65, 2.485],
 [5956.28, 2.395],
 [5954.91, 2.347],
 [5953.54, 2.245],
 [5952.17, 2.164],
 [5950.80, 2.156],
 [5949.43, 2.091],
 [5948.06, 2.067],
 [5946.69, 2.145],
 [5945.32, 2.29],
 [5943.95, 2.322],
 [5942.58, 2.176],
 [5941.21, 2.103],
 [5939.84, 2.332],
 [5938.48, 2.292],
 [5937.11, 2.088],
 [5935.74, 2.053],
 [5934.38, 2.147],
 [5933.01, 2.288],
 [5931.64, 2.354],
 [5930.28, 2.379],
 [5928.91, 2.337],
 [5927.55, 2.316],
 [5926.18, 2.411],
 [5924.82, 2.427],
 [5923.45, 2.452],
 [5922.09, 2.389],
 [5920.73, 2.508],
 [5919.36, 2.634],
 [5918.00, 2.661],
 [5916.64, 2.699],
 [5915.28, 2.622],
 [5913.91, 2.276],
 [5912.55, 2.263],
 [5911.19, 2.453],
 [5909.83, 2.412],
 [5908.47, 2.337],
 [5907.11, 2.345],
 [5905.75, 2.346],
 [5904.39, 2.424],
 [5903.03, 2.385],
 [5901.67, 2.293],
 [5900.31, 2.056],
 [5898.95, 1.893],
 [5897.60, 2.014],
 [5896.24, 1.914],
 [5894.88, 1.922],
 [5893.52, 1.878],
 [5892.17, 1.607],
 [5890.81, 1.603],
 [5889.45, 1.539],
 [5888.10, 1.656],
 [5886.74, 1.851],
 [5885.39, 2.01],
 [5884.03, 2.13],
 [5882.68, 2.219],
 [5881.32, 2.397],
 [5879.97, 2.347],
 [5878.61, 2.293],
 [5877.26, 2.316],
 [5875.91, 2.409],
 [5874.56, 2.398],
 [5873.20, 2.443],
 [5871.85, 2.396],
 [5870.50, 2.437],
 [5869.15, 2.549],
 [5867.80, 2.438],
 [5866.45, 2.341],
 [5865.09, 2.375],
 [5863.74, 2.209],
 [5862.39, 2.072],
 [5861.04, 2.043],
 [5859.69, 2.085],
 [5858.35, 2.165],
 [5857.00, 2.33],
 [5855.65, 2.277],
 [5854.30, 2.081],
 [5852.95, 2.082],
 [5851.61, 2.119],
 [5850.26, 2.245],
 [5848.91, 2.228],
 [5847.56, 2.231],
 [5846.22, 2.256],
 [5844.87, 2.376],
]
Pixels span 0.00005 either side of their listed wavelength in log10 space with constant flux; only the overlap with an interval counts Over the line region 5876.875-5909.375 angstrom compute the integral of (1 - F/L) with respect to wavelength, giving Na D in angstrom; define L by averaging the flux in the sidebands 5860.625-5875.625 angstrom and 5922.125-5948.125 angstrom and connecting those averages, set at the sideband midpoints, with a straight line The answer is 3.4 angstrom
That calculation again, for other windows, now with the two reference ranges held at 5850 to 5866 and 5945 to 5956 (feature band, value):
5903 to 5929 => -3.01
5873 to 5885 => -0.76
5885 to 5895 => 2.01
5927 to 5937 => -0.31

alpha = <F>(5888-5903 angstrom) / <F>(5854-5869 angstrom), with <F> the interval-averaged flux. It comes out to 0.84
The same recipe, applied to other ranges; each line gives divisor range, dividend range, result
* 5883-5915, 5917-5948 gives 1.12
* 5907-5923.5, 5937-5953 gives 0.89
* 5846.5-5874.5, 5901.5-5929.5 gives 1.08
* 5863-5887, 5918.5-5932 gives 1.05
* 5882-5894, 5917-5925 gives 1.38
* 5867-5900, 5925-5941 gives 1.08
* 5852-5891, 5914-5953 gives 1.05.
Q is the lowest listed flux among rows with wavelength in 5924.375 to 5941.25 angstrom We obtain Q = 2.053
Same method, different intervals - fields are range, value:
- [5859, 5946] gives 1.539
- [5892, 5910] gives 1.607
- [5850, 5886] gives 2.01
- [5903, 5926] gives 2.263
